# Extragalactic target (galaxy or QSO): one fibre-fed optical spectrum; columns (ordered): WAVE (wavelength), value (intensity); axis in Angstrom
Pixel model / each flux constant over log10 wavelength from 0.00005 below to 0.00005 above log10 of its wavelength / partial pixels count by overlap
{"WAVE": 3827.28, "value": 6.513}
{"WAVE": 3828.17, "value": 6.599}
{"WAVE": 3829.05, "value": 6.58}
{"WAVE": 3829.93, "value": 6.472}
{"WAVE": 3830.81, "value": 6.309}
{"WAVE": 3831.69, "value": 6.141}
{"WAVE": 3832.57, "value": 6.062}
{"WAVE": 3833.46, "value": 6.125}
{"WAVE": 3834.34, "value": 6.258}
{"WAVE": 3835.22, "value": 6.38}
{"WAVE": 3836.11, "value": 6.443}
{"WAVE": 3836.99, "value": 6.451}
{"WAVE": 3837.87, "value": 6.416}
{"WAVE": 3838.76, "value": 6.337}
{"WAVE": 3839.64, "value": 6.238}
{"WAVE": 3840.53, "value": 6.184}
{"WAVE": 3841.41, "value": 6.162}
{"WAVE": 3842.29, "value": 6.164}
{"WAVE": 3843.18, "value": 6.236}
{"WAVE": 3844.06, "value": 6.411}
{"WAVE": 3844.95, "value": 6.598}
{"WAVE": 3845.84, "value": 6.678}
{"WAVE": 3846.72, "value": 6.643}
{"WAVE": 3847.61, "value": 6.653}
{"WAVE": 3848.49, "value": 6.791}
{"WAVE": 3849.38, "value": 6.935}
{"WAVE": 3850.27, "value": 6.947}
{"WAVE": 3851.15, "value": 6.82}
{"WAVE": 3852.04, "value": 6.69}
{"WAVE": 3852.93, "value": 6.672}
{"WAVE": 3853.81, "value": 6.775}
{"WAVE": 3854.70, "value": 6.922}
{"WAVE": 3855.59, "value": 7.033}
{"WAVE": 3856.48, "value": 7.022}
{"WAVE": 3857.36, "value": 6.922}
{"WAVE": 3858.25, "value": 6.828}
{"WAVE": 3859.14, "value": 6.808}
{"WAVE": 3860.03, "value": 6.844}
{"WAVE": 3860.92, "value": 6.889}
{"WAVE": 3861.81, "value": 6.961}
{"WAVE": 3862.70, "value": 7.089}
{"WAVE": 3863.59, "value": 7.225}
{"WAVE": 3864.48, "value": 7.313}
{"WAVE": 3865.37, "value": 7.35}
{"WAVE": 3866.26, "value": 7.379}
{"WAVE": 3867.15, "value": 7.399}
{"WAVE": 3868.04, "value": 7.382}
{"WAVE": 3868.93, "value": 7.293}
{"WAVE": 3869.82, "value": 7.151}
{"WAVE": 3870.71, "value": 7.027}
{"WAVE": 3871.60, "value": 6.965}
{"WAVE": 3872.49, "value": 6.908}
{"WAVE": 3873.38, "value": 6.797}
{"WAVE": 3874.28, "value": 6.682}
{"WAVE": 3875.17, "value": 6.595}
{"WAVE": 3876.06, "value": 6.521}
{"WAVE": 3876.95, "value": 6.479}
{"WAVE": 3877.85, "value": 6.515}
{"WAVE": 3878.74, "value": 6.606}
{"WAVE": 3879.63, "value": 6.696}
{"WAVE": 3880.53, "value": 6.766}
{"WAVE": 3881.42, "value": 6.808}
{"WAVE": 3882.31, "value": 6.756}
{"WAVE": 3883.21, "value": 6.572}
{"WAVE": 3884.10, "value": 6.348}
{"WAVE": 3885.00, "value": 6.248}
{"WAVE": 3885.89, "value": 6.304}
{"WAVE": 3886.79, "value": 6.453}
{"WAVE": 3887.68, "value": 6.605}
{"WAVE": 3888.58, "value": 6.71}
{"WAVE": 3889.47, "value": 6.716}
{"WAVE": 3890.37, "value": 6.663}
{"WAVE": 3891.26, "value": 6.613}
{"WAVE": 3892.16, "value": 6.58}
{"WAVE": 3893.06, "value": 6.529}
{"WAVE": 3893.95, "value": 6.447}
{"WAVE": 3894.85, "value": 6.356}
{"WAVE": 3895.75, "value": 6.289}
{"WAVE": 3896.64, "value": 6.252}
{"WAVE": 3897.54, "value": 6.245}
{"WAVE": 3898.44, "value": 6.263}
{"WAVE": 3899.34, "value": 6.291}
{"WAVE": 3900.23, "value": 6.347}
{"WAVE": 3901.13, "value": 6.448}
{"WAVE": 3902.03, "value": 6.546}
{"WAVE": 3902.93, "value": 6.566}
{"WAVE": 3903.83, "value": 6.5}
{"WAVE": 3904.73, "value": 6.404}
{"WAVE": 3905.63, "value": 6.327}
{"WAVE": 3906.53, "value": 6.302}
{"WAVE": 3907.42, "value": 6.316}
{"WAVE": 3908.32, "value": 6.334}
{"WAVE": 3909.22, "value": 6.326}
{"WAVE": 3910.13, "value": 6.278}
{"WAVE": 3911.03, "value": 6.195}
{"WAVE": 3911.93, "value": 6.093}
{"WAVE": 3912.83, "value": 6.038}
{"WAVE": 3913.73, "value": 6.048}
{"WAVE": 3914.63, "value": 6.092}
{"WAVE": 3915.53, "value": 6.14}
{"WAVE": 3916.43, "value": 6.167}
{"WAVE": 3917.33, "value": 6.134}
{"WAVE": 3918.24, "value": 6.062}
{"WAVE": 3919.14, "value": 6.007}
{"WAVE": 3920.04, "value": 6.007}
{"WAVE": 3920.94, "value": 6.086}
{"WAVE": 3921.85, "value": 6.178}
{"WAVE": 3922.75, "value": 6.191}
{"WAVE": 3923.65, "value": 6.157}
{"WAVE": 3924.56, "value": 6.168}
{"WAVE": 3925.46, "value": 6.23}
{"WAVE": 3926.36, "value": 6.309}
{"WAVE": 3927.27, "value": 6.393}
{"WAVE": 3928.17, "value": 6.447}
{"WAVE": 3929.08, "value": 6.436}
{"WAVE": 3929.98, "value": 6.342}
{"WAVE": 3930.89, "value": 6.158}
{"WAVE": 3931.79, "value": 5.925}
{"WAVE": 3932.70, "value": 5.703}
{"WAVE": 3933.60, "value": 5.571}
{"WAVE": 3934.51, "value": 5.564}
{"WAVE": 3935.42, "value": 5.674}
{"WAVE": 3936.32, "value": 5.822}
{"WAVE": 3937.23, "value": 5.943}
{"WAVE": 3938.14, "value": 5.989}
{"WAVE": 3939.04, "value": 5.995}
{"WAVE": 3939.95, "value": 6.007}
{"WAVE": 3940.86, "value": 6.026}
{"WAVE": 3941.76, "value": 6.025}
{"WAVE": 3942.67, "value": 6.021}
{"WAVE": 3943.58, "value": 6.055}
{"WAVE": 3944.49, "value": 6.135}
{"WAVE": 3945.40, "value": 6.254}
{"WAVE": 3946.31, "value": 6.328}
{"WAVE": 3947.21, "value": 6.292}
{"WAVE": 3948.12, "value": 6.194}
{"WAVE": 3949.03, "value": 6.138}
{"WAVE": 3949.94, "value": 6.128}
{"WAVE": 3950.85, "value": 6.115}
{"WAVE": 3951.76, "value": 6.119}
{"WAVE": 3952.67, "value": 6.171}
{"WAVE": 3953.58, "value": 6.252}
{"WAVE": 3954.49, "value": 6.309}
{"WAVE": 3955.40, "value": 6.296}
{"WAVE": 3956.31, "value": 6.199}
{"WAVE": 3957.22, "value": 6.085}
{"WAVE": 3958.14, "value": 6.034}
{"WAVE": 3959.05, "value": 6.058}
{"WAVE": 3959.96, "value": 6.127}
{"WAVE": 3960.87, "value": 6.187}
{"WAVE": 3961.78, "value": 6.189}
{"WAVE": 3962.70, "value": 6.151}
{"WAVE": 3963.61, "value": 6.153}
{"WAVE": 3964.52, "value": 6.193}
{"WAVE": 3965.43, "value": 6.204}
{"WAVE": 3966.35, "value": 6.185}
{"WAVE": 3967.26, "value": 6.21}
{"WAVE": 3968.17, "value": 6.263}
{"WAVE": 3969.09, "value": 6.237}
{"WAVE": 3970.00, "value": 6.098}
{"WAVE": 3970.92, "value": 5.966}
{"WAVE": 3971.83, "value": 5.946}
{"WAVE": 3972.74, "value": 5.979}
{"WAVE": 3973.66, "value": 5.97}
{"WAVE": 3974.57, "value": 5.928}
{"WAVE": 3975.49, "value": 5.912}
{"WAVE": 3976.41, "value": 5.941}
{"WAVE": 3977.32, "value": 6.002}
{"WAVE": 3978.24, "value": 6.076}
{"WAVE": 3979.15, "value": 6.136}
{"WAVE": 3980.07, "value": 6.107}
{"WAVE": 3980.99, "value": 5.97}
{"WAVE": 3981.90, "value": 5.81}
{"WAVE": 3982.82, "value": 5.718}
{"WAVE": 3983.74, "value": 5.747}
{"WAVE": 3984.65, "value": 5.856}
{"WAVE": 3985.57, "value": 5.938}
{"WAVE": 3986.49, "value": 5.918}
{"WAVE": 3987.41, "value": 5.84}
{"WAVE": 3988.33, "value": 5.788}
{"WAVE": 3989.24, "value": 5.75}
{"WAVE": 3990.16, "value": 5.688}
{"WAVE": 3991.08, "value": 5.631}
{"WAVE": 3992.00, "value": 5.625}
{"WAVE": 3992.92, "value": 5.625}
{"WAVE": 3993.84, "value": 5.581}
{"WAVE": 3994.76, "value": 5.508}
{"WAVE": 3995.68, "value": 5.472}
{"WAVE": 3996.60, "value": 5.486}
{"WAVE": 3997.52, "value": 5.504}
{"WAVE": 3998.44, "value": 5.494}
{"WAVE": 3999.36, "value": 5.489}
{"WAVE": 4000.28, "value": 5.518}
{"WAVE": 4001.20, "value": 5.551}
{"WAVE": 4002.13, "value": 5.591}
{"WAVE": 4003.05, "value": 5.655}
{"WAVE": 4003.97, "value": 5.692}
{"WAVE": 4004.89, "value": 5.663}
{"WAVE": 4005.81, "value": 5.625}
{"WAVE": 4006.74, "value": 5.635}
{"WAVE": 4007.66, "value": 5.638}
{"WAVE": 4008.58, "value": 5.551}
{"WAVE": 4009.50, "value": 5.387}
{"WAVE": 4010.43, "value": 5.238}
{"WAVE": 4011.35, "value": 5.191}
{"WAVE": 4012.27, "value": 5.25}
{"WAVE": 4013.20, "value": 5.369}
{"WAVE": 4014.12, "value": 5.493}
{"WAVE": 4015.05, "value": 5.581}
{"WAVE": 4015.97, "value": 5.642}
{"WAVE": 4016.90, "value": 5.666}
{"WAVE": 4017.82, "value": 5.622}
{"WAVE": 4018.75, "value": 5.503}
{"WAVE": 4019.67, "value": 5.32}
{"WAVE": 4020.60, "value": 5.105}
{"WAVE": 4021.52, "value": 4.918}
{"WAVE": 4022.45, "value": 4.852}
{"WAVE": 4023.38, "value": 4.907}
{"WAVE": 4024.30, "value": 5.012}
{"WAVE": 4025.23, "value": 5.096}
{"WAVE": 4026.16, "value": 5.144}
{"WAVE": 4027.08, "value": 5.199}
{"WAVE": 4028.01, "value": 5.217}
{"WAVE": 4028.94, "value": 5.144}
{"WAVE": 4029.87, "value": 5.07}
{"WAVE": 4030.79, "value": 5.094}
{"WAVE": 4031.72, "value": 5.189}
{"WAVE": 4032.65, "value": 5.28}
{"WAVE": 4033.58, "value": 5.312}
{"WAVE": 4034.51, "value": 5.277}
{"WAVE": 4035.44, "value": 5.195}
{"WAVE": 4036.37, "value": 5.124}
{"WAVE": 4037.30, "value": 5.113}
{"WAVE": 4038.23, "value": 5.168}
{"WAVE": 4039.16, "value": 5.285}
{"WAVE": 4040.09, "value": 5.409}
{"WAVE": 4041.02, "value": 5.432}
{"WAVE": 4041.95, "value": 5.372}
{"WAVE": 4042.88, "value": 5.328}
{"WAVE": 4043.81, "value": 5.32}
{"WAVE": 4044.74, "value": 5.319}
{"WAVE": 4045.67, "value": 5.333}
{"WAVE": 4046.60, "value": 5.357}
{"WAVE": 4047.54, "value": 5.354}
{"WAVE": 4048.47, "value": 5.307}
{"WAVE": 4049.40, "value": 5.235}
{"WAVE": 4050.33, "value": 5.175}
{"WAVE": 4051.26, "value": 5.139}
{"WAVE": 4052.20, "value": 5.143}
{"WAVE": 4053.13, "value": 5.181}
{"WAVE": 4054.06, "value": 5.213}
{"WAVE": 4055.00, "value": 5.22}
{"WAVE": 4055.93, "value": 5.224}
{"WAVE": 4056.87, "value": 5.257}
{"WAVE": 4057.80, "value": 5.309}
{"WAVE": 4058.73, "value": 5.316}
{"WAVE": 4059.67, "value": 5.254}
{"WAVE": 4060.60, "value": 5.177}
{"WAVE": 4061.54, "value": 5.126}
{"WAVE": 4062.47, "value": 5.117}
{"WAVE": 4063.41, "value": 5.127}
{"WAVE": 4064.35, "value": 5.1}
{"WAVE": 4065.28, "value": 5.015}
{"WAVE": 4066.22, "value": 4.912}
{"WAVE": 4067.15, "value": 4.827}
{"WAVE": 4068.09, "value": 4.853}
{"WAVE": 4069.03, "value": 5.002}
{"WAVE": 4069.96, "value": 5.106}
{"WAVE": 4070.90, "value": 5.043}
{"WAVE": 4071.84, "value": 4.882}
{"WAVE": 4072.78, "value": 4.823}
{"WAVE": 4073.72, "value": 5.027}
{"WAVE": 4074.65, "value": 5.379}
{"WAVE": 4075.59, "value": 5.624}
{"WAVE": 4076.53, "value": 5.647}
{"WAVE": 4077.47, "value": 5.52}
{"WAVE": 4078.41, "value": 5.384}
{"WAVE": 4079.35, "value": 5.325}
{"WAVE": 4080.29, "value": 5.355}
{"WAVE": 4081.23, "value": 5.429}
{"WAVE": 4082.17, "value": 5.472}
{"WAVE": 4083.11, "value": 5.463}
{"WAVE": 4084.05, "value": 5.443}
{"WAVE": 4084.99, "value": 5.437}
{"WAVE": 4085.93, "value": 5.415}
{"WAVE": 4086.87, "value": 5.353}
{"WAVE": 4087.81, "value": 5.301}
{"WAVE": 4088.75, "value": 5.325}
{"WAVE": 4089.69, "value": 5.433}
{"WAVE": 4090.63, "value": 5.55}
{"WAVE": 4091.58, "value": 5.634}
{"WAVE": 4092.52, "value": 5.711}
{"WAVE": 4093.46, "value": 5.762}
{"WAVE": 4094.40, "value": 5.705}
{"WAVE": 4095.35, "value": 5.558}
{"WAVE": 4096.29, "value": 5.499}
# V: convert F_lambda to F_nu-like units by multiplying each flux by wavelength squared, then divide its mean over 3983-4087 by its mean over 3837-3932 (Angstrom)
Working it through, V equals 0.9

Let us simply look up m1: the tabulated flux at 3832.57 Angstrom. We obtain 6.062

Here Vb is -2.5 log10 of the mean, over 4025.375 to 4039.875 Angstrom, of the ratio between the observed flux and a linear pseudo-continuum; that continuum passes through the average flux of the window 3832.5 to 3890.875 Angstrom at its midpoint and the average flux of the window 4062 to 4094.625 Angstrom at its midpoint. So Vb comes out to 0.08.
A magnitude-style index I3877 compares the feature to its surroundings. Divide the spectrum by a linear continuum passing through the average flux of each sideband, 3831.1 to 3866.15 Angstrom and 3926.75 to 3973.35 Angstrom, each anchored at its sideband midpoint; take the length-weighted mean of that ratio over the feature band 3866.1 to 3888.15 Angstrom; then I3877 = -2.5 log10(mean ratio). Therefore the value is -0.04 mag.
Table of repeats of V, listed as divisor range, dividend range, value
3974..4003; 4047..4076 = 0.93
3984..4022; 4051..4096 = 0.99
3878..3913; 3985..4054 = 0.89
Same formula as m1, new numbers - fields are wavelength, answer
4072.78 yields 4.823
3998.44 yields 5.494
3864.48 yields 7.313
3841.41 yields 6.162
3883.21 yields 6.572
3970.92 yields 5.966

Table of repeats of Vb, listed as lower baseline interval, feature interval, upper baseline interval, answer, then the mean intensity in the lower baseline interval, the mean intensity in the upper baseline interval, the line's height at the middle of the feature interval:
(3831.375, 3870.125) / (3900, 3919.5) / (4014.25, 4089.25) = 0.006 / 6.73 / 5.24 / 6.29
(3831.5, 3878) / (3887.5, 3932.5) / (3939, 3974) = 0.019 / 6.73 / 6.14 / 6.41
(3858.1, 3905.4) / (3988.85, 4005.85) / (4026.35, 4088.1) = 0.029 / 6.7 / 5.24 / 5.74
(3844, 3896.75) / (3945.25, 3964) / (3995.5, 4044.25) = -0.037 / 6.78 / 5.35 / 5.97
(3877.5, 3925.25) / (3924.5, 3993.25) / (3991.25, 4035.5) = -0.034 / 6.36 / 5.38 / 5.86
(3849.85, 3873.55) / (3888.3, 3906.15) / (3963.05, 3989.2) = 0.042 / 7.02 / 6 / 6.7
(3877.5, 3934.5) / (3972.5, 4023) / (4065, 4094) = 0.030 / 6.32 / 5.31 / 5.79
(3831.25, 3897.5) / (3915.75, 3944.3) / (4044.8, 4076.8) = 0.020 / 6.67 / 5.17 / 6.17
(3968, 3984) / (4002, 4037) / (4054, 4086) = 0.061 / 5.98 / 5.22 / 5.63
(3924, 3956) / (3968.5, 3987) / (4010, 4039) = -0.046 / 6.1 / 5.24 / 5.71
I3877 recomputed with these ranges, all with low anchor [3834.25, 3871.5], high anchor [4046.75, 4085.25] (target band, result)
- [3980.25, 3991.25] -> 0.00 mag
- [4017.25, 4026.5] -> 0.08 mag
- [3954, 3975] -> -0.03 mag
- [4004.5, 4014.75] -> 0.03 mag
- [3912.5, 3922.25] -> 0.04 mag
